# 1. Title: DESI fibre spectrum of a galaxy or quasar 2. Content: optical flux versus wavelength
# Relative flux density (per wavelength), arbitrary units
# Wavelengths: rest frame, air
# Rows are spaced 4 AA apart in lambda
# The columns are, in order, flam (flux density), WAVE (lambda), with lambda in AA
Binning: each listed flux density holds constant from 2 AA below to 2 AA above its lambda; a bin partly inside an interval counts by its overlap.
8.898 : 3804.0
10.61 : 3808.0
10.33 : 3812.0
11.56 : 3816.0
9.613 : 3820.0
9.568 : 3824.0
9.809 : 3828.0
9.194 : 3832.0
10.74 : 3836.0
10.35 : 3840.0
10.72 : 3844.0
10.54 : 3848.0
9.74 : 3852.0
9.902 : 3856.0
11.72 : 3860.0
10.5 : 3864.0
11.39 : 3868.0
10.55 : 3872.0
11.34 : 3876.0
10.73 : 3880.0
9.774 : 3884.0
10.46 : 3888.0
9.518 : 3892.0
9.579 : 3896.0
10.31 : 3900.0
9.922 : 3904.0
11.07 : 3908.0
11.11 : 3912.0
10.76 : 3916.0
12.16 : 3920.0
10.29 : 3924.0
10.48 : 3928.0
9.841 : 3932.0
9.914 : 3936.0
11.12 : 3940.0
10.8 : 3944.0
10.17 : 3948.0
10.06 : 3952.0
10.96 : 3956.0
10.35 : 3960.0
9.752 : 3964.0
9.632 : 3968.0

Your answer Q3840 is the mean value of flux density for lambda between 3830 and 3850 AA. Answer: 10.3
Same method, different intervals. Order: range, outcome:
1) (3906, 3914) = 11.1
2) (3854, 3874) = 10.8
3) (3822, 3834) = 9.52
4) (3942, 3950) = 10.5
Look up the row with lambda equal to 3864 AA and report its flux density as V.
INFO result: 10.5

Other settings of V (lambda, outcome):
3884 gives 9.774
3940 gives 11.12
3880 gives 10.73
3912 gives 11.11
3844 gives 10.72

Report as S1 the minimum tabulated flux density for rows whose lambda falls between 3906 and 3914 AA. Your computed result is 11.07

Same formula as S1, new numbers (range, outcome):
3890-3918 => 9.518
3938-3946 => 10.8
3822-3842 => 9.194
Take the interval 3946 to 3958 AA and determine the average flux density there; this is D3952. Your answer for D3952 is 10.4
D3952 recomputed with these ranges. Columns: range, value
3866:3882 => 11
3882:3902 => 9.93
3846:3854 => 10.1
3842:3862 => 10.5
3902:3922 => 11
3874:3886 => 10.6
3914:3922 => 11.5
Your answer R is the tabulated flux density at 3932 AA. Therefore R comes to 9.841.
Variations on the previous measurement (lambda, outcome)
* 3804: 8.898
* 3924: 10.29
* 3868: 11.39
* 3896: 9.579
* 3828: 9.809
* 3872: 10.55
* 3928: 10.48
